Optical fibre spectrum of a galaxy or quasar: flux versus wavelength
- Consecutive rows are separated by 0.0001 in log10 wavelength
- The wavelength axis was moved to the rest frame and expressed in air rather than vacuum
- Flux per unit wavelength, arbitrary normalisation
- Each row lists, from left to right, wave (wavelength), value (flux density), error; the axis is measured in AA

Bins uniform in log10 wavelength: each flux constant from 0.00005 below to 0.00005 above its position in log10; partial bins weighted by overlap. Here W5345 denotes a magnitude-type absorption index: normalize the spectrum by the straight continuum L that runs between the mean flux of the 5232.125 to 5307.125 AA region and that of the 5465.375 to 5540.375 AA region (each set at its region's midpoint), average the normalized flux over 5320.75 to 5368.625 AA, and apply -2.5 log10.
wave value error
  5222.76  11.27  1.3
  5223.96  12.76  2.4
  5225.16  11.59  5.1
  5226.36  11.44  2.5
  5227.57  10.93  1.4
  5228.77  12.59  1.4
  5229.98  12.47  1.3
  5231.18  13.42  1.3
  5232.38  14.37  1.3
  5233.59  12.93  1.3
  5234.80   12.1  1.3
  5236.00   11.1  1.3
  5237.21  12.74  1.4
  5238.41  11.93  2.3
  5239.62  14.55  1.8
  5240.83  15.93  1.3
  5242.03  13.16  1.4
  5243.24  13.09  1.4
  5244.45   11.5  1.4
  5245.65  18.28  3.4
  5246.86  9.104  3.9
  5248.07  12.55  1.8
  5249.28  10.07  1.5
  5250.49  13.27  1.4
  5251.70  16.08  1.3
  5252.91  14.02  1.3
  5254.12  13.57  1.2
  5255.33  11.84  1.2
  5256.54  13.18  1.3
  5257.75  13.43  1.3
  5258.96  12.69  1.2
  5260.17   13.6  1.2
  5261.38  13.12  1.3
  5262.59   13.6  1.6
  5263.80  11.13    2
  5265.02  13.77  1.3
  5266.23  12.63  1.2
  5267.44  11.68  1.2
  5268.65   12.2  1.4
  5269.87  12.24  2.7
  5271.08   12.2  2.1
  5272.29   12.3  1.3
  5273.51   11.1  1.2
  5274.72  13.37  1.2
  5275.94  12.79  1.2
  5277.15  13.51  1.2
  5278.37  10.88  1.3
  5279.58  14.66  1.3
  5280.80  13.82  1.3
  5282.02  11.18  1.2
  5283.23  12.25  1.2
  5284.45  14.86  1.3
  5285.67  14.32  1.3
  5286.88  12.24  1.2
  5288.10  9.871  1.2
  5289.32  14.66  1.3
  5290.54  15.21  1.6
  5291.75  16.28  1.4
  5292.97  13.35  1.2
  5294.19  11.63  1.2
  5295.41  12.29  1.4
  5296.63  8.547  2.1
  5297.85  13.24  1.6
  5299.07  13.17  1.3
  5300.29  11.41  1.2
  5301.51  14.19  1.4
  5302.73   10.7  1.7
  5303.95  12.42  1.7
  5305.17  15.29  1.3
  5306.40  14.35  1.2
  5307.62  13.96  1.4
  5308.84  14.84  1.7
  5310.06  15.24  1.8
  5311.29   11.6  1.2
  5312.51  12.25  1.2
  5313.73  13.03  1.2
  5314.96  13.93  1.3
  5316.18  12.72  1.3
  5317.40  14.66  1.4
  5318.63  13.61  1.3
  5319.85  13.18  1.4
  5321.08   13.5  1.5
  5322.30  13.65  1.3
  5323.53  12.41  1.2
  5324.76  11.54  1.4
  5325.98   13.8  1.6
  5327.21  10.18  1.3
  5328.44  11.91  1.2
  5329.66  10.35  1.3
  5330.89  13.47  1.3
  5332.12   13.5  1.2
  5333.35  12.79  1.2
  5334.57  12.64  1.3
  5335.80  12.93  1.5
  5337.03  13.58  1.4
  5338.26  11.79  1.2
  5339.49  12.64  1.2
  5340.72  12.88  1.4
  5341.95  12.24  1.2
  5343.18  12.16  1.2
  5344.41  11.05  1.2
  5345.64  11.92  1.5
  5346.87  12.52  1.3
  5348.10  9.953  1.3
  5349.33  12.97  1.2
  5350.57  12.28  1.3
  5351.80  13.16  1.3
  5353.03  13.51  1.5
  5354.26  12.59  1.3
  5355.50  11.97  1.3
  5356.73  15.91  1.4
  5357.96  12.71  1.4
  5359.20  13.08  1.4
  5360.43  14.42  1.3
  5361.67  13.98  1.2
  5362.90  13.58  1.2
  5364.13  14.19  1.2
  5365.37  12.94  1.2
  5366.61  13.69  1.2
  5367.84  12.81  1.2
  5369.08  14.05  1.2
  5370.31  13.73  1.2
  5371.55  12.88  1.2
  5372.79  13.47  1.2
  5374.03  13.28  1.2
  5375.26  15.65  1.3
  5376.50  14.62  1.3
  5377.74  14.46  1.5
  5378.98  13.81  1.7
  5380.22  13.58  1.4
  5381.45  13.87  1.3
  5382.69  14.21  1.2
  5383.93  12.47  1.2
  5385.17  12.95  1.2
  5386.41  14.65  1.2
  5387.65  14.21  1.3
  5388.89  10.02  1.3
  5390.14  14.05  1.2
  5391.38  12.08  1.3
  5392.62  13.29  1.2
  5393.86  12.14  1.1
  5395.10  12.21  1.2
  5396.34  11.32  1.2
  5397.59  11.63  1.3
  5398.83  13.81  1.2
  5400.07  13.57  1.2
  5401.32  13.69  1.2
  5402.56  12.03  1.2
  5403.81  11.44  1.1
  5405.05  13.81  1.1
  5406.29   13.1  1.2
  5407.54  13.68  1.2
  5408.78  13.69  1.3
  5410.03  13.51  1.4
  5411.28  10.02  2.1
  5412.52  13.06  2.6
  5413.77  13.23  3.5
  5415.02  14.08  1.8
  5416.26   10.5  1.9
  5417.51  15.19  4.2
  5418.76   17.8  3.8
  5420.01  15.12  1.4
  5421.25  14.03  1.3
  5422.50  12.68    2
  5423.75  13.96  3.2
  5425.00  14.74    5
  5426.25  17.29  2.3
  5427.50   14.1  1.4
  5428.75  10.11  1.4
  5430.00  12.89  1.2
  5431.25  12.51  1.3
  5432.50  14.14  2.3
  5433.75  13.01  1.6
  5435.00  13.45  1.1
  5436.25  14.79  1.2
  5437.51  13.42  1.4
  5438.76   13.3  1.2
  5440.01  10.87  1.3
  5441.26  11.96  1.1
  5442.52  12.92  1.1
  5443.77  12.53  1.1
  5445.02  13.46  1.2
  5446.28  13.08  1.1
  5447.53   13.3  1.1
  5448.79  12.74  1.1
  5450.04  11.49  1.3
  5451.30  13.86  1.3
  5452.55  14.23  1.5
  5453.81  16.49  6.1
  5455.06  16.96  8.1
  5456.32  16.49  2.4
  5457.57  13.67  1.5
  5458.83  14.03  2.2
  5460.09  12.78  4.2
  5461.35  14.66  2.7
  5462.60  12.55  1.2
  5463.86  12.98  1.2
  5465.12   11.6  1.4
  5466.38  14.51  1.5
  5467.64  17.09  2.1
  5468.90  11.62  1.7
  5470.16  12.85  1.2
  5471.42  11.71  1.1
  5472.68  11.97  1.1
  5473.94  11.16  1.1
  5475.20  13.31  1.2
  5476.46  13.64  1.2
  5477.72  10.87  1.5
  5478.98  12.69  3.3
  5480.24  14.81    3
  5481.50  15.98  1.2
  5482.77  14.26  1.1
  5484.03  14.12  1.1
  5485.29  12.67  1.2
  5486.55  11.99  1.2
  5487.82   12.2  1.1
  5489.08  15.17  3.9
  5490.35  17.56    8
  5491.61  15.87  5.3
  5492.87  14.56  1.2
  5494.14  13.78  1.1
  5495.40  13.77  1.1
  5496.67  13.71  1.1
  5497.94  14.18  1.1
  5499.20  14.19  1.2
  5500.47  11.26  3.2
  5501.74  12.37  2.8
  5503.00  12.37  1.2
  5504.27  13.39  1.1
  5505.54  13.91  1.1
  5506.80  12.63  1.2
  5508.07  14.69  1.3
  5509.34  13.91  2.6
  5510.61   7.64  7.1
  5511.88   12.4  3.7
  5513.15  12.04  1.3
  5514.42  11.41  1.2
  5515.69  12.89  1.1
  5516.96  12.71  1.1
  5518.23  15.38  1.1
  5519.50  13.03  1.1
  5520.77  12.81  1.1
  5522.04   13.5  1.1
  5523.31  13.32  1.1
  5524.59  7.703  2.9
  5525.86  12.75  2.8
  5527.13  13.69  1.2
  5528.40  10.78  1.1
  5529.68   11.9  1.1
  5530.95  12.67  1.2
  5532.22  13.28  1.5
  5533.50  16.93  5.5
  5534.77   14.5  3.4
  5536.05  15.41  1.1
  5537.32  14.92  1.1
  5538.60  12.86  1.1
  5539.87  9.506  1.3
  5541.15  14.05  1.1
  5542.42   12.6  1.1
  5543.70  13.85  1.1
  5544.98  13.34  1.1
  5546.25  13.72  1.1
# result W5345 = 0.022 mag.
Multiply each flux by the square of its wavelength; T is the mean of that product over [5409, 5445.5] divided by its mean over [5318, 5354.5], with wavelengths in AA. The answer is 1.1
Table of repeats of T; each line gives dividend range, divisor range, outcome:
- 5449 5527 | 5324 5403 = 1.08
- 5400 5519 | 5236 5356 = 1.11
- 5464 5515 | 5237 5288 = 1.11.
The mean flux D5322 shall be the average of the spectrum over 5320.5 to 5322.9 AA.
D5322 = 13.6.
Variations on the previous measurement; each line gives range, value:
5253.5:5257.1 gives 12.9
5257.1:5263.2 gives 13.3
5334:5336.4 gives 12.8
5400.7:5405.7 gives 12.8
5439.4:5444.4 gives 12.1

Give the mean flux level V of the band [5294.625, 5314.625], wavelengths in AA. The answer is 12.9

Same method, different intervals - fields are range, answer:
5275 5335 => 13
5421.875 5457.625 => 13.6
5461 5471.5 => 13.3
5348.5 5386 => 13.5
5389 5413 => 12.7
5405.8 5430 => 13.7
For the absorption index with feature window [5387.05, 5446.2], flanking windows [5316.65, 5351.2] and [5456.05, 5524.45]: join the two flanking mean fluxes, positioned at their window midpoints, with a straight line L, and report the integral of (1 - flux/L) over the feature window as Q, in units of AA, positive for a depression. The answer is -1.1 AA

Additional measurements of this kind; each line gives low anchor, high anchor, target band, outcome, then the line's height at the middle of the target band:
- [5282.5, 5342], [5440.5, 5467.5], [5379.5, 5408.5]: 0.9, 13.4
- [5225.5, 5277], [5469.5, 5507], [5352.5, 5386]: -1.3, 13.1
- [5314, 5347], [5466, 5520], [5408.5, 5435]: -1.2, 13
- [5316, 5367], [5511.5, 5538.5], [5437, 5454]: -0.1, 13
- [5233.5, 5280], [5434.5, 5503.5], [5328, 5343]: 0.6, 13.1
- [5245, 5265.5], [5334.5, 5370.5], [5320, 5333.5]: 0.5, 13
